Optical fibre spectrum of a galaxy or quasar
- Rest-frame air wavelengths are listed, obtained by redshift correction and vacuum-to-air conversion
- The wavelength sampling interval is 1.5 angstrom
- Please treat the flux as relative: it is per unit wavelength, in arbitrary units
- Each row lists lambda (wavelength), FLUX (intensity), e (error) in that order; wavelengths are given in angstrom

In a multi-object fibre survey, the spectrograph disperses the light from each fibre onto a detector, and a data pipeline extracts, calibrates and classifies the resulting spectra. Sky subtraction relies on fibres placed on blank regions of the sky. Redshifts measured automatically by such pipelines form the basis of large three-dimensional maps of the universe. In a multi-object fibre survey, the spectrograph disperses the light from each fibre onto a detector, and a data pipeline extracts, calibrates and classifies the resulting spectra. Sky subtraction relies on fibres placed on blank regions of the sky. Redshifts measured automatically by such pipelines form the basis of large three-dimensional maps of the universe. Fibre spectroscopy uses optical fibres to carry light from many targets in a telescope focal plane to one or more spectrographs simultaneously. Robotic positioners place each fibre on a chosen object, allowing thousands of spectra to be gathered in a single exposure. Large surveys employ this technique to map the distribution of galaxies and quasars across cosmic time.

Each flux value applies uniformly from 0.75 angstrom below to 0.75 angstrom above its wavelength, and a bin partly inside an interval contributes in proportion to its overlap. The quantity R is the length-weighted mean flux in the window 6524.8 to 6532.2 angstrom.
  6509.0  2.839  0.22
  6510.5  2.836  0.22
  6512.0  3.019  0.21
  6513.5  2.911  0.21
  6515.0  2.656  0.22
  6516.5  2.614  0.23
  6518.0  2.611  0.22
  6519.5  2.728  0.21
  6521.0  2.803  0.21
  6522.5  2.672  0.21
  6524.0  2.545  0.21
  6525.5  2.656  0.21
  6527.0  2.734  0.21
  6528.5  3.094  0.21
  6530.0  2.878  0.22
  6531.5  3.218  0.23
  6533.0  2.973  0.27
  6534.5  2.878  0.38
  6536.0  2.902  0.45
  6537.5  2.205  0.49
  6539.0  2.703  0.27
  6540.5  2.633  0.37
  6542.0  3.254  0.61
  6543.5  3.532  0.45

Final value 2.92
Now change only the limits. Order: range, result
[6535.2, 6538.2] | 2.56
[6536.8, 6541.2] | 2.52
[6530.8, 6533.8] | 3.09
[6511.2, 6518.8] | 2.76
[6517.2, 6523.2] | 2.7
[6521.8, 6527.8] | 2.66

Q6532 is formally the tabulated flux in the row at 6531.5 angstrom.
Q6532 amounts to 3.218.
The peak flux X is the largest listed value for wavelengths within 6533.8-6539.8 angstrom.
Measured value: 2.902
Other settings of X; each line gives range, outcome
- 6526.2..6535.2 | 3.218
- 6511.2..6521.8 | 3.019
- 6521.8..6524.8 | 2.672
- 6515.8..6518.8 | 2.614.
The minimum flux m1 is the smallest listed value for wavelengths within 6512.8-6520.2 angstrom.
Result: 2.611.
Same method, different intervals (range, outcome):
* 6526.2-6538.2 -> 2.205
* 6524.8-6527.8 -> 2.656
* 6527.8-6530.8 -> 2.878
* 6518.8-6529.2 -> 2.545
